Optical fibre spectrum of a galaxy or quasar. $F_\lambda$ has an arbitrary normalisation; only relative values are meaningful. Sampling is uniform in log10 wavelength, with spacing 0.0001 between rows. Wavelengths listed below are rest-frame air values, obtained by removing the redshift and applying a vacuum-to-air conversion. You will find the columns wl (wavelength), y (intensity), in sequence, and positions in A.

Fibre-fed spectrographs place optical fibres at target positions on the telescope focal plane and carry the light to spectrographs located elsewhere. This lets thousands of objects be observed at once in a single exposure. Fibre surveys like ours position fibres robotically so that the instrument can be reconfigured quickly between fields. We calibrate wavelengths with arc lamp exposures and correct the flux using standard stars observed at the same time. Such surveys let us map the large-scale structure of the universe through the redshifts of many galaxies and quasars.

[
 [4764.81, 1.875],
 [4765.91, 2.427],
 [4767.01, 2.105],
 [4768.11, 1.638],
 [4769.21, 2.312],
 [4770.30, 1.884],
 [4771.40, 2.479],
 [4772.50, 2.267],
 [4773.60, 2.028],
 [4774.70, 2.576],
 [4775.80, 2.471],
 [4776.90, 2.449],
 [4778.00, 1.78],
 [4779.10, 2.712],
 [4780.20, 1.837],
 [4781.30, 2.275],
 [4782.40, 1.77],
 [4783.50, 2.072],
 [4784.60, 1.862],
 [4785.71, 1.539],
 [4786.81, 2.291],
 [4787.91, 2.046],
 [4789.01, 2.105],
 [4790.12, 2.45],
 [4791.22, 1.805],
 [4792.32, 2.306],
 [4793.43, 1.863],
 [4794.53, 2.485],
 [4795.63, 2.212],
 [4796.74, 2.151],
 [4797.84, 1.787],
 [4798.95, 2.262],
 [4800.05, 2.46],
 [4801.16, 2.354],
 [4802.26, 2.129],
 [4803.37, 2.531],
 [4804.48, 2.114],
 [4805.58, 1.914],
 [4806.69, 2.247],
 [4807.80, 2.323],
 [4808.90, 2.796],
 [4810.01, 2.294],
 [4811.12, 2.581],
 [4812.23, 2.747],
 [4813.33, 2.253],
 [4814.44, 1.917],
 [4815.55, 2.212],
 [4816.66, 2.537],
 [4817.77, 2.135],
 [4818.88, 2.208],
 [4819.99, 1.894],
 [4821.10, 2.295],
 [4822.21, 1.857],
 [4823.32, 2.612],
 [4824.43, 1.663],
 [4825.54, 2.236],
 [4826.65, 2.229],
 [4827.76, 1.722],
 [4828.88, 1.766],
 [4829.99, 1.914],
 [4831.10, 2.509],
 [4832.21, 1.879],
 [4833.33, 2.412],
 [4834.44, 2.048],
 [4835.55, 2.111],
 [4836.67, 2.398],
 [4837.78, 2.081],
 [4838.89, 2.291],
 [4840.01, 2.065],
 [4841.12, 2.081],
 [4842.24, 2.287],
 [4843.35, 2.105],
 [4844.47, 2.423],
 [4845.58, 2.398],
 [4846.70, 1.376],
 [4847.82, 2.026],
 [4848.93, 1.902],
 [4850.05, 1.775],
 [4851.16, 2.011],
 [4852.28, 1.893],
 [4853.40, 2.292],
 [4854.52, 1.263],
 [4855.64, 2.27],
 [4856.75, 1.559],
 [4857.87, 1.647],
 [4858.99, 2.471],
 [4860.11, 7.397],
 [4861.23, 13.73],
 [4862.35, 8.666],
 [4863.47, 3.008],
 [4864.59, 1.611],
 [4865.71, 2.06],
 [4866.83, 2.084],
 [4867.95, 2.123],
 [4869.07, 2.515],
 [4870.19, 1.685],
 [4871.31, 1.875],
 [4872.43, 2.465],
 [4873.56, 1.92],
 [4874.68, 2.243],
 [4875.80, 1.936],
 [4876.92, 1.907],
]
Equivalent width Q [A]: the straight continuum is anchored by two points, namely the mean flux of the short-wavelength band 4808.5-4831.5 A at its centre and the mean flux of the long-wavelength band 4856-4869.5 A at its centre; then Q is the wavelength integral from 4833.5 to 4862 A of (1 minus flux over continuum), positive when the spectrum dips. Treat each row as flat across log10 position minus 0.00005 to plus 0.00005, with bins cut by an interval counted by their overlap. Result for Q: 6.04 A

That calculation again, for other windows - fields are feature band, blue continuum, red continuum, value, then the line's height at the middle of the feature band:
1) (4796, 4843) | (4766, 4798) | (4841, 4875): 5.1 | 2.47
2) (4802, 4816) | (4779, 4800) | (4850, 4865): 1.4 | 2.57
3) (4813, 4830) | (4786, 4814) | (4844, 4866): 3.4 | 2.63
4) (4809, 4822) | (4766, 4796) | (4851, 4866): 2.6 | 2.87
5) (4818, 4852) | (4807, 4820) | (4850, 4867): 9.6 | 2.93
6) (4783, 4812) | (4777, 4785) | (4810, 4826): -0.7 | 2.14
